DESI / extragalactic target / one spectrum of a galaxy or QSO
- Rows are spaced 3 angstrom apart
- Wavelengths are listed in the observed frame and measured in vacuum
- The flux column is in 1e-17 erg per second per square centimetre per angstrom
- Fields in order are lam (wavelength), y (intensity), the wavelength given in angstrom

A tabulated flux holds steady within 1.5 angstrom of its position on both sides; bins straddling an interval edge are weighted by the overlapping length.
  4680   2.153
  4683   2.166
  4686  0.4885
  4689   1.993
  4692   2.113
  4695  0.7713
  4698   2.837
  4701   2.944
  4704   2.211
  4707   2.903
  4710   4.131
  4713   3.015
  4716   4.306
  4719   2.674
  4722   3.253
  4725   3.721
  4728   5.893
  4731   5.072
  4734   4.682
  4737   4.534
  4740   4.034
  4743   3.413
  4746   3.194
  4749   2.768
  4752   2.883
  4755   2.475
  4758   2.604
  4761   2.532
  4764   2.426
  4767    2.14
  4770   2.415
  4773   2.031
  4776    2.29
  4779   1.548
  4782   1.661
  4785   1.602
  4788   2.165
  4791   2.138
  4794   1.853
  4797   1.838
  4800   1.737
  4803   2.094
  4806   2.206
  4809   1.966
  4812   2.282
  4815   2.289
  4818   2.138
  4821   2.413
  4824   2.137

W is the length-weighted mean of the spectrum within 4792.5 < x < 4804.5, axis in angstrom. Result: 1.88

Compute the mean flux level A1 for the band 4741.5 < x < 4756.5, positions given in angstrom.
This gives 2.95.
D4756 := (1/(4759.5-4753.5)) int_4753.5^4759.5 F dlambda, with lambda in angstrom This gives 2.54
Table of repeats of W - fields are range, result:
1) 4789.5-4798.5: 1.94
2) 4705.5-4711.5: 3.52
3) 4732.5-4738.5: 4.61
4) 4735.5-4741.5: 4.28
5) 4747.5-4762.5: 2.65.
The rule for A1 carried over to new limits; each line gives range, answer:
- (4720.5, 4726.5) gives 3.49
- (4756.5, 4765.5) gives 2.52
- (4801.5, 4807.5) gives 2.15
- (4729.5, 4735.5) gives 4.88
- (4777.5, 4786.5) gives 1.6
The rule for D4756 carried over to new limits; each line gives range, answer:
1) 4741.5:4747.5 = 3.3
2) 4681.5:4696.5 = 1.51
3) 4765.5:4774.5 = 2.2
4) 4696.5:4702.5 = 2.89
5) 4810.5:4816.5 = 2.29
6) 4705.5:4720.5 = 3.41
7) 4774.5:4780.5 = 1.92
